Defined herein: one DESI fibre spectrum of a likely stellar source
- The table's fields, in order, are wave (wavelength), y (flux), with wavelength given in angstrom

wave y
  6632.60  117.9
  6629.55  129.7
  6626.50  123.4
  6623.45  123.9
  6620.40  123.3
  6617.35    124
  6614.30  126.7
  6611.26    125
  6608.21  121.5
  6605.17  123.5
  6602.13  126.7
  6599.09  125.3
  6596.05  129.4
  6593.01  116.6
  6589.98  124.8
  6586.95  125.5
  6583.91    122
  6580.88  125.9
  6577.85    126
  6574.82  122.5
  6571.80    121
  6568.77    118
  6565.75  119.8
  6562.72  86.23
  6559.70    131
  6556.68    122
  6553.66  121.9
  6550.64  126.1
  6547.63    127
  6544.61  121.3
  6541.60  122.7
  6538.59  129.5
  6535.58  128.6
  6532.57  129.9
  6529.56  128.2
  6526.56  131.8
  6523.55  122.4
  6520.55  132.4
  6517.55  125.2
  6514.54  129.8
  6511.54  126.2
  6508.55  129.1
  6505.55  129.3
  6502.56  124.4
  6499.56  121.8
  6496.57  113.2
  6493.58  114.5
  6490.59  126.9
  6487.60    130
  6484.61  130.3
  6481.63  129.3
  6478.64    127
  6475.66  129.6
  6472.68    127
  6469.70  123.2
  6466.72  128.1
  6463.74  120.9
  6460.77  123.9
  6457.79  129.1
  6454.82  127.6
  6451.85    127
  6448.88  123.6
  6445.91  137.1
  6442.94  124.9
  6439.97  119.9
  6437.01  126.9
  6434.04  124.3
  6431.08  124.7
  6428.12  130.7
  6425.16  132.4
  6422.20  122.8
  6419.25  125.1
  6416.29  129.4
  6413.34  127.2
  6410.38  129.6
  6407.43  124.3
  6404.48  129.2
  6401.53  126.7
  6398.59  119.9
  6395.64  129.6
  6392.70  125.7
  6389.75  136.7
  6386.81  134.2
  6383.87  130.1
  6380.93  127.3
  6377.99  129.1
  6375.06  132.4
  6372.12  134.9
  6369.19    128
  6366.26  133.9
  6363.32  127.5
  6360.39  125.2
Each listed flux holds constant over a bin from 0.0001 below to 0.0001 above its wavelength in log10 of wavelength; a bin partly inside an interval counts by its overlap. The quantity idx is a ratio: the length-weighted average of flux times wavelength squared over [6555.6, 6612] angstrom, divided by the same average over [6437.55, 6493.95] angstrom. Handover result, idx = 1.00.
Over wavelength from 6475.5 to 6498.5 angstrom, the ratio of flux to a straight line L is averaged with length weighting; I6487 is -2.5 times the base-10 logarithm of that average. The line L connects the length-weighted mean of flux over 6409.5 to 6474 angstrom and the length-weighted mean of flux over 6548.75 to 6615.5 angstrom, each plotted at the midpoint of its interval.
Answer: 0.003 mag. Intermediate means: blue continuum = 127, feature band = 125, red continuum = 122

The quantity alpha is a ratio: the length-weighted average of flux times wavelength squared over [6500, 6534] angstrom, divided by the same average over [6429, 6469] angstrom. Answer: 1.0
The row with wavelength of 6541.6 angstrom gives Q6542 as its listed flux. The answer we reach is 122.7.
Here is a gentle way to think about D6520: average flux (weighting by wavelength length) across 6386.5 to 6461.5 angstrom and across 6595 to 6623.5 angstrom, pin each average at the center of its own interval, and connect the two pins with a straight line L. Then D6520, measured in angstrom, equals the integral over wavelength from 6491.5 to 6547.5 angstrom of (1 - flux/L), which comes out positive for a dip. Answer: 0.19 angstrom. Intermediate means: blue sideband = 127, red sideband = 125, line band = 126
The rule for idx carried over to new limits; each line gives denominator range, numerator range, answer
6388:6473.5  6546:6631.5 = 1.02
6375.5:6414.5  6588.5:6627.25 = 1.03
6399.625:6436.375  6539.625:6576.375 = 0.99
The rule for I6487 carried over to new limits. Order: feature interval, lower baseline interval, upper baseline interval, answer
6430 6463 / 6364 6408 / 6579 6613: 0.02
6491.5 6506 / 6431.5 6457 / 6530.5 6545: 0.06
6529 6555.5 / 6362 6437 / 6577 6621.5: 0.00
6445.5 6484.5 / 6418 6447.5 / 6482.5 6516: -0.01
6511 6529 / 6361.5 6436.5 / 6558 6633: -0.03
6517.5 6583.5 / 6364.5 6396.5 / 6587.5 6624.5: 0.02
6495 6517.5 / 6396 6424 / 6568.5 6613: 0.00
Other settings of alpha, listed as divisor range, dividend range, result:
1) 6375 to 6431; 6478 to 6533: 1.02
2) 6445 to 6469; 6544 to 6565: 0.97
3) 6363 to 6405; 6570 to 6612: 1.02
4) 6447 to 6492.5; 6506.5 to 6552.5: 1.02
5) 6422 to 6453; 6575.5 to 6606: 1.03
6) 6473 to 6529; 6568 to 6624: 1.01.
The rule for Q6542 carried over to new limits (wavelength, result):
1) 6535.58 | 128.6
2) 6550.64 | 126.1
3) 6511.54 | 126.2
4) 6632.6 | 117.9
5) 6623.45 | 123.9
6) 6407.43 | 124.3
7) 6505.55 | 129.3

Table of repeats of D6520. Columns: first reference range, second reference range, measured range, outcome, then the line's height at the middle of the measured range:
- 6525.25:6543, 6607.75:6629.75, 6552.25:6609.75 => 2.1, 126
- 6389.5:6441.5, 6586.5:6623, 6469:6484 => -0.2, 126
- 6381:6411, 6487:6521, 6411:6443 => 0.3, 127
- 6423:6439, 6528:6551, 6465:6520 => 0.5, 127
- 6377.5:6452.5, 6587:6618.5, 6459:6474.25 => 0.2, 127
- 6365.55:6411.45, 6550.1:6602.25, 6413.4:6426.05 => 0.1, 128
